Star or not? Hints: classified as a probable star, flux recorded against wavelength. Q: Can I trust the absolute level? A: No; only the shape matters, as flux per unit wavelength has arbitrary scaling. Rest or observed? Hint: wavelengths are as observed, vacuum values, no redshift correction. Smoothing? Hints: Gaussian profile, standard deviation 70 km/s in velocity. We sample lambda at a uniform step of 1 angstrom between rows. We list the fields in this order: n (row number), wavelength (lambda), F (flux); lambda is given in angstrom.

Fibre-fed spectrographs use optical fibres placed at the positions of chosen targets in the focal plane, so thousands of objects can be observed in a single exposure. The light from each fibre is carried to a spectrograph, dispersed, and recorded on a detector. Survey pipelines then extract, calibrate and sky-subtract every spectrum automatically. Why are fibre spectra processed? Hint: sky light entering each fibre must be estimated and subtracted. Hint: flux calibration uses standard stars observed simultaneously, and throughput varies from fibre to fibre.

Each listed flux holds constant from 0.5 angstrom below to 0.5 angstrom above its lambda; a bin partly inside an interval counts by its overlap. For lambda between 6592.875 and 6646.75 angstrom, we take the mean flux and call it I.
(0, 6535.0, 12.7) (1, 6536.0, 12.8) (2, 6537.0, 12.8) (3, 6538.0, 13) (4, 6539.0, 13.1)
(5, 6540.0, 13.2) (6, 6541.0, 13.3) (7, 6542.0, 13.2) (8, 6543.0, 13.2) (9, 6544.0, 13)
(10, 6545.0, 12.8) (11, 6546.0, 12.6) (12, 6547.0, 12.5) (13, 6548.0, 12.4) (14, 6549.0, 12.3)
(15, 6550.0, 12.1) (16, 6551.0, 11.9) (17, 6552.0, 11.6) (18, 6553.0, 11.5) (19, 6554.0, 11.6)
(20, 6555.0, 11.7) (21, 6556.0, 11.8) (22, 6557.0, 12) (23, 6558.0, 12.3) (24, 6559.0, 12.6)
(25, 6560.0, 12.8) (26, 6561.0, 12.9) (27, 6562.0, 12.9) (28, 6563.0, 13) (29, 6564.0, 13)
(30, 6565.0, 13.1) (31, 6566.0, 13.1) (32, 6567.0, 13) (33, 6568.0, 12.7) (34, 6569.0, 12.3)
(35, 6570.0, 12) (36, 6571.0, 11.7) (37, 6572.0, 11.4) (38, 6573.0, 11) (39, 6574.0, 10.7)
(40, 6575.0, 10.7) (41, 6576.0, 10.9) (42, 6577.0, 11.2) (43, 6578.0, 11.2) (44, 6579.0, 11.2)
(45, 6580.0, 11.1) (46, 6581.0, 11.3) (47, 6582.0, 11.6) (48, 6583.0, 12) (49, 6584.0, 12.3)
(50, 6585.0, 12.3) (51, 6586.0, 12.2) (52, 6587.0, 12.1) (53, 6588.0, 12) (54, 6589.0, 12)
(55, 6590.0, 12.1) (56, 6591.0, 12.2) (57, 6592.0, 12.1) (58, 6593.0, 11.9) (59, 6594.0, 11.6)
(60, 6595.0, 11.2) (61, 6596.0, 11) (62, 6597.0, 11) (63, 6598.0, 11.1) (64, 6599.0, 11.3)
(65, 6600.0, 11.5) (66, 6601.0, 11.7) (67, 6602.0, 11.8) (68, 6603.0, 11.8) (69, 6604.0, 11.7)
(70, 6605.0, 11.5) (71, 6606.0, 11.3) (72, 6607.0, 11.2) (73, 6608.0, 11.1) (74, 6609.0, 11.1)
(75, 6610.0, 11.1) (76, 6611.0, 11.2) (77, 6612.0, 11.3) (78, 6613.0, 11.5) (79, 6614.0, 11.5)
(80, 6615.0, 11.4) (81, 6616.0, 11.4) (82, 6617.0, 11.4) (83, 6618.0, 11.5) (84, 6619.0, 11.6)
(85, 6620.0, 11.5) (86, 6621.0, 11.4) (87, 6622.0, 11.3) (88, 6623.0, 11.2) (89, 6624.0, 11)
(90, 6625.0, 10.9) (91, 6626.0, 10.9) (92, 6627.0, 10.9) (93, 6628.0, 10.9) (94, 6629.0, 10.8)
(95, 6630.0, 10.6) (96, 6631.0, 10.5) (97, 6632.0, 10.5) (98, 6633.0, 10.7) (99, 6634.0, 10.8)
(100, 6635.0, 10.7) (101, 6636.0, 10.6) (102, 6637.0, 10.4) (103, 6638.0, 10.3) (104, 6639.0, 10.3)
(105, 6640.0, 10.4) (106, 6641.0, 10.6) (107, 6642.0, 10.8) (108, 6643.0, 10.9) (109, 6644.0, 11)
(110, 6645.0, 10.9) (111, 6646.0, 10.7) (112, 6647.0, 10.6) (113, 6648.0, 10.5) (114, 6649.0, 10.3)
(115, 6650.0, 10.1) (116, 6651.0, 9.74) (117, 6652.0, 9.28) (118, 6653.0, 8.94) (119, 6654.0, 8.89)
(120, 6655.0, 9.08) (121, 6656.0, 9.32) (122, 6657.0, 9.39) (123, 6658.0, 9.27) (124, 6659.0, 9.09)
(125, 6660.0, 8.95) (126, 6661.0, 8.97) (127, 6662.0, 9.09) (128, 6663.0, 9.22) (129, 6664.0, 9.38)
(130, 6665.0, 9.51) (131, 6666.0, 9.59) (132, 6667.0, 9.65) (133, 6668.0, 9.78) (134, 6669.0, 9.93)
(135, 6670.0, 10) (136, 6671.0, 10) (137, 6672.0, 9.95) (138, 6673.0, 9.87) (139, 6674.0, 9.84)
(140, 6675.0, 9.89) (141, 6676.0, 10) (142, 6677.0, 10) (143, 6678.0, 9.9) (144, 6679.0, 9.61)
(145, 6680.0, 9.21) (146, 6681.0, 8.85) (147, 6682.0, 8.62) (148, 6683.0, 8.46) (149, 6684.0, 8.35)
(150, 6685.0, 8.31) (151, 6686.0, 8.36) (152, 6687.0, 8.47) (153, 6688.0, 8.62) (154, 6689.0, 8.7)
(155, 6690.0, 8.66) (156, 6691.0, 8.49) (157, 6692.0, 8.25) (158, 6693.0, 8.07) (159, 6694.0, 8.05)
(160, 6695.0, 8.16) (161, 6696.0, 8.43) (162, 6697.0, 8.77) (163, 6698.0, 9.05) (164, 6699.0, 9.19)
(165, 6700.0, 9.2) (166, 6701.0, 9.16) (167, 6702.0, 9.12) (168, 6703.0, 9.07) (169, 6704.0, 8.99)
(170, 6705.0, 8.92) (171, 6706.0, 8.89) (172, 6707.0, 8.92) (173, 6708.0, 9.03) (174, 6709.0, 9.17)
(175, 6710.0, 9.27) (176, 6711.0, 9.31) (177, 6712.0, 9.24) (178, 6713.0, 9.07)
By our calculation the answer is 11.1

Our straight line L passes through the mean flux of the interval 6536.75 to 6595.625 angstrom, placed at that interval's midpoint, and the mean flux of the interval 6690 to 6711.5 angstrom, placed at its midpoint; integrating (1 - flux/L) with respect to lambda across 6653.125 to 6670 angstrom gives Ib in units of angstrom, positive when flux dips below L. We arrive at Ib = 0.8 angstrom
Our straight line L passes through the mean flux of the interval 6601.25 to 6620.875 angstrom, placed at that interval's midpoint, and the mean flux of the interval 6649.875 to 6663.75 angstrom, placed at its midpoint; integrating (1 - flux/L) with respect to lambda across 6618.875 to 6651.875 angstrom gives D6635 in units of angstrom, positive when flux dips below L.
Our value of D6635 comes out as -1.5 angstrom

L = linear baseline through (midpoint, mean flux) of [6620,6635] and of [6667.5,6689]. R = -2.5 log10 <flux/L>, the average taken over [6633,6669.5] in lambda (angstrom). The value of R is 0.03 mag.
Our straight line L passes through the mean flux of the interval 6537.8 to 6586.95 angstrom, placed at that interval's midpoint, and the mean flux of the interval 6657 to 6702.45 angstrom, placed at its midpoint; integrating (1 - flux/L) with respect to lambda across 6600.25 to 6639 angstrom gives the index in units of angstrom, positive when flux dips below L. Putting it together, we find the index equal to -1.6 angstrom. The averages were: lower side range 12.2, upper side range 9.12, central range 11.1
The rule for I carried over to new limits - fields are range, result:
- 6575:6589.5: 11.6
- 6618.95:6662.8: 10.3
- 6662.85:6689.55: 9.34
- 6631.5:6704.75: 9.5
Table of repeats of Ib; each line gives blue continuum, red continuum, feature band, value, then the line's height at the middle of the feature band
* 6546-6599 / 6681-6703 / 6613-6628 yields -1.0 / 10.6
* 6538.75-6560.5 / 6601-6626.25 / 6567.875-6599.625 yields 0.7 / 11.9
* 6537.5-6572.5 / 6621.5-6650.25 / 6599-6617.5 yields -0.2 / 11.3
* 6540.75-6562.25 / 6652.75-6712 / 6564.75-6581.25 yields 0.3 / 11.9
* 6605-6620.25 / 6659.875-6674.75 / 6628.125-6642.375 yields 0.1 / 10.6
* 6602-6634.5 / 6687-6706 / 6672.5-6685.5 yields 0.0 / 9.27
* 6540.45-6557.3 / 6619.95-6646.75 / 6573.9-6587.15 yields 0.3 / 11.8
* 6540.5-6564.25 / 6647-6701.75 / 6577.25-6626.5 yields -1.6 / 11.1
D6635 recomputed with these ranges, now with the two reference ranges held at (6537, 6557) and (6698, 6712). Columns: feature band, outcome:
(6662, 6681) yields 0.2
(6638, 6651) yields -0.2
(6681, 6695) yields 1.5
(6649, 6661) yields 1.0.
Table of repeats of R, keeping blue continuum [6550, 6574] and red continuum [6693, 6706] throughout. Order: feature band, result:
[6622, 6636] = -0.03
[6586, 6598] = -0.02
